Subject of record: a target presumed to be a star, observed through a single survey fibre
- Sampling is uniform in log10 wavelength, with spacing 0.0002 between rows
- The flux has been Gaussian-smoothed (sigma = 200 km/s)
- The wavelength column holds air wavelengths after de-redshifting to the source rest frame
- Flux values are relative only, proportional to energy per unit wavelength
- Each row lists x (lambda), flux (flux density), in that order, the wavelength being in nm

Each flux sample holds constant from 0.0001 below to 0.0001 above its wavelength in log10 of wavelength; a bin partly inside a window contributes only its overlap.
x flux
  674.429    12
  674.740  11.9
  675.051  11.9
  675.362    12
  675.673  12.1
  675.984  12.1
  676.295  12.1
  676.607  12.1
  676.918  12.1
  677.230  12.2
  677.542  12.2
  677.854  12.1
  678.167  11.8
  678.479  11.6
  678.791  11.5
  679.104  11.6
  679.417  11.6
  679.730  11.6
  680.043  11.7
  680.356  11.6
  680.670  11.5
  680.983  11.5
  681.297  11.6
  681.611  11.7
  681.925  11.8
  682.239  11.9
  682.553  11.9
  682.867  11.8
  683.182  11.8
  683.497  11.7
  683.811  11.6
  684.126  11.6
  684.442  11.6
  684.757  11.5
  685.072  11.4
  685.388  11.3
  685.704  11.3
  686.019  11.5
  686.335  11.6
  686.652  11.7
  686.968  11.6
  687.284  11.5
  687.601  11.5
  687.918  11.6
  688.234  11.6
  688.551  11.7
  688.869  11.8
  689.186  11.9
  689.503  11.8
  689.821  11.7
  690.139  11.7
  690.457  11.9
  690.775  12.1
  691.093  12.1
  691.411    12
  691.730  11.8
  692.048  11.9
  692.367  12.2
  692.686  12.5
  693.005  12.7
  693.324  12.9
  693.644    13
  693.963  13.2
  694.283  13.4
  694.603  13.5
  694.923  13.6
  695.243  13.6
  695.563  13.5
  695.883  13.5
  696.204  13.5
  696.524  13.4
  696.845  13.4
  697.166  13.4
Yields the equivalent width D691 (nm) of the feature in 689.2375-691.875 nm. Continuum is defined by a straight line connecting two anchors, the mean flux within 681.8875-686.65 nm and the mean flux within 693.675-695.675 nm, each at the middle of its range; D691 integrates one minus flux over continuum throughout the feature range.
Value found 0.17 nm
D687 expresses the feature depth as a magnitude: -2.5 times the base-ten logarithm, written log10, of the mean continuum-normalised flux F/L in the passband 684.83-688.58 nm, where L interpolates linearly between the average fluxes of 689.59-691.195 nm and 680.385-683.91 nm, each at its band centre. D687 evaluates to 0.03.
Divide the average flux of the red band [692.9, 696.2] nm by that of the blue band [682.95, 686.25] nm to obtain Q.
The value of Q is 1.2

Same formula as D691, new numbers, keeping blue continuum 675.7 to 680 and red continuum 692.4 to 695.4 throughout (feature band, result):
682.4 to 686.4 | 0.26 nm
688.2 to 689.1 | 0.07 nm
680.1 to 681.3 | 0.05 nm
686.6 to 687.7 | 0.09 nm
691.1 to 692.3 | 0.09 nm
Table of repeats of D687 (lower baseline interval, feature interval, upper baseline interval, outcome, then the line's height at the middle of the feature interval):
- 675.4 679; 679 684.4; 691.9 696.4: 0.05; 12.3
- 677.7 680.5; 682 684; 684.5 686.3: -0.02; 11.5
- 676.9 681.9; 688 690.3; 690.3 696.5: 0.07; 12.5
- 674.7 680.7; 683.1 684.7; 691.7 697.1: 0.06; 12.3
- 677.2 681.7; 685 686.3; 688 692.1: 0.04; 11.8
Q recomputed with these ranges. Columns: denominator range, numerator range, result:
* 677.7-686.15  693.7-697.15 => 1.16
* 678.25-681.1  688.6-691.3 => 1.02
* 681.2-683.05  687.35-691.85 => 1.00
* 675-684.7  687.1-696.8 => 1.06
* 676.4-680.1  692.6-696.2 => 1.12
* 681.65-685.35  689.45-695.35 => 1.07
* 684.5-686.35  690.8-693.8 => 1.08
